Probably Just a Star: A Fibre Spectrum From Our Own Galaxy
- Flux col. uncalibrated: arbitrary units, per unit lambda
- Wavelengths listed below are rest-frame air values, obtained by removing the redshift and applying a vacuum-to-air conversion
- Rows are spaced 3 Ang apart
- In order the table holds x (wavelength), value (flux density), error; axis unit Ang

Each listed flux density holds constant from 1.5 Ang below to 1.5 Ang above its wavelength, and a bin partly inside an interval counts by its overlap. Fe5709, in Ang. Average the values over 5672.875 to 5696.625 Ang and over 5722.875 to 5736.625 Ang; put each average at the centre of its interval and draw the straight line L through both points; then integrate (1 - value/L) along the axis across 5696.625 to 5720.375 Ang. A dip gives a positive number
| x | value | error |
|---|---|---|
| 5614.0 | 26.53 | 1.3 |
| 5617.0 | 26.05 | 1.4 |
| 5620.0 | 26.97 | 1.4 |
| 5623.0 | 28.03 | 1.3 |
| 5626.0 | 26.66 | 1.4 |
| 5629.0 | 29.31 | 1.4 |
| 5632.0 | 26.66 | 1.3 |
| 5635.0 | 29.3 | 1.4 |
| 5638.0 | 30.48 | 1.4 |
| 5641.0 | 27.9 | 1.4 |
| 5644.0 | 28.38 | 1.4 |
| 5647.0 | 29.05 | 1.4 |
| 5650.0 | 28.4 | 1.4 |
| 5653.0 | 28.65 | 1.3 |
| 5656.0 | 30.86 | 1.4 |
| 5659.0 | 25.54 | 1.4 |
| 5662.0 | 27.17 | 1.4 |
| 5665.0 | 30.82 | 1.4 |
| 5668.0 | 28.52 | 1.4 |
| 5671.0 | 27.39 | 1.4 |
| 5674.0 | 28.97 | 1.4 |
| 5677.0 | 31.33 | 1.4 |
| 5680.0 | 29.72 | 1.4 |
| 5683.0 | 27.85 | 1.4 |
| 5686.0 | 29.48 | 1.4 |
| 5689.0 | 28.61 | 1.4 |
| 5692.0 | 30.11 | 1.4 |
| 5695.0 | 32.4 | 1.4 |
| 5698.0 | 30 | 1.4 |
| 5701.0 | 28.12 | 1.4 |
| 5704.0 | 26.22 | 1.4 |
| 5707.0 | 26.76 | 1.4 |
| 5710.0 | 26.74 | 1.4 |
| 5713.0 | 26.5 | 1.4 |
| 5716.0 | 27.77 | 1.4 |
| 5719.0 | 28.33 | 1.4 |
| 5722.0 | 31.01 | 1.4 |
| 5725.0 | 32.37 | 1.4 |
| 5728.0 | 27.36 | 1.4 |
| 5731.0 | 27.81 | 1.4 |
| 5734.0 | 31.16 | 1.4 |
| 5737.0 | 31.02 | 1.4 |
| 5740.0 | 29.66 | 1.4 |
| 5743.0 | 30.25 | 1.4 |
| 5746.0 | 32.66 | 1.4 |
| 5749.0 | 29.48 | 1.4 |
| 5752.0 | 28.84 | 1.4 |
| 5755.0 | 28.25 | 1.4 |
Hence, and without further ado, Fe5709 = 1.8 Ang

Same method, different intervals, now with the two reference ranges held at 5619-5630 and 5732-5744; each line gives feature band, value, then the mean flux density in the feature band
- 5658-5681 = 0.0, 28.7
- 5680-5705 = 0.1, 29.2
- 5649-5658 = -0.2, 29.1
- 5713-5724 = 0.4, 28.8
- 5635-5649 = -0.4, 29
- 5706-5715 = 0.9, 26.7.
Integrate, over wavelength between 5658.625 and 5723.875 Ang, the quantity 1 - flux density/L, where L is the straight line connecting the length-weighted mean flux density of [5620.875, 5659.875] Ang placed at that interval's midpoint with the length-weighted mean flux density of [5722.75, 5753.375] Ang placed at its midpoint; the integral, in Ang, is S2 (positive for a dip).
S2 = 1.3 Ang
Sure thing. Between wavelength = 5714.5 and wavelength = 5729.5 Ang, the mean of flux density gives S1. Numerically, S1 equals 29.4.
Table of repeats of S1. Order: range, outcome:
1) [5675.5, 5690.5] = 29.4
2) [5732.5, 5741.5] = 30.6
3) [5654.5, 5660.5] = 28.2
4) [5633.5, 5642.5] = 29.2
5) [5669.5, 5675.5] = 28.2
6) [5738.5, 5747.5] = 30.9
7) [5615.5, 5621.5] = 26.5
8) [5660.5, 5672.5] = 28.5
